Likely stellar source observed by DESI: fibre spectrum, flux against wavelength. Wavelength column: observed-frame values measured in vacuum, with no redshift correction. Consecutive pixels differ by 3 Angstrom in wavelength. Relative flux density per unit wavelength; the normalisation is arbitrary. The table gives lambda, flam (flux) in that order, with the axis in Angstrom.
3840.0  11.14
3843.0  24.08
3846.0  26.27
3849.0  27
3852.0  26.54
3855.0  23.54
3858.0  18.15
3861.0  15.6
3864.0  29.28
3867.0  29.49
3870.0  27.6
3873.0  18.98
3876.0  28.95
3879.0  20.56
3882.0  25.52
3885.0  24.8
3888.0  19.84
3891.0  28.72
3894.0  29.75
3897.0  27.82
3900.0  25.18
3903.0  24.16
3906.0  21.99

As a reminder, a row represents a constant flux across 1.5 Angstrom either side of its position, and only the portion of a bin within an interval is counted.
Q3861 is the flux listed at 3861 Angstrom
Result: 15.6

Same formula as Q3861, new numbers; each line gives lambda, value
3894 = 29.75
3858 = 18.15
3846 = 26.27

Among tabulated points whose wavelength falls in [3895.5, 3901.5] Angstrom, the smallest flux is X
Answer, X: 25.18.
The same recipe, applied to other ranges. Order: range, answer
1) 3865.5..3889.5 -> 18.98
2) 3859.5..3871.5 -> 15.6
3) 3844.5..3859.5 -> 18.15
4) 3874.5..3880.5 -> 20.56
